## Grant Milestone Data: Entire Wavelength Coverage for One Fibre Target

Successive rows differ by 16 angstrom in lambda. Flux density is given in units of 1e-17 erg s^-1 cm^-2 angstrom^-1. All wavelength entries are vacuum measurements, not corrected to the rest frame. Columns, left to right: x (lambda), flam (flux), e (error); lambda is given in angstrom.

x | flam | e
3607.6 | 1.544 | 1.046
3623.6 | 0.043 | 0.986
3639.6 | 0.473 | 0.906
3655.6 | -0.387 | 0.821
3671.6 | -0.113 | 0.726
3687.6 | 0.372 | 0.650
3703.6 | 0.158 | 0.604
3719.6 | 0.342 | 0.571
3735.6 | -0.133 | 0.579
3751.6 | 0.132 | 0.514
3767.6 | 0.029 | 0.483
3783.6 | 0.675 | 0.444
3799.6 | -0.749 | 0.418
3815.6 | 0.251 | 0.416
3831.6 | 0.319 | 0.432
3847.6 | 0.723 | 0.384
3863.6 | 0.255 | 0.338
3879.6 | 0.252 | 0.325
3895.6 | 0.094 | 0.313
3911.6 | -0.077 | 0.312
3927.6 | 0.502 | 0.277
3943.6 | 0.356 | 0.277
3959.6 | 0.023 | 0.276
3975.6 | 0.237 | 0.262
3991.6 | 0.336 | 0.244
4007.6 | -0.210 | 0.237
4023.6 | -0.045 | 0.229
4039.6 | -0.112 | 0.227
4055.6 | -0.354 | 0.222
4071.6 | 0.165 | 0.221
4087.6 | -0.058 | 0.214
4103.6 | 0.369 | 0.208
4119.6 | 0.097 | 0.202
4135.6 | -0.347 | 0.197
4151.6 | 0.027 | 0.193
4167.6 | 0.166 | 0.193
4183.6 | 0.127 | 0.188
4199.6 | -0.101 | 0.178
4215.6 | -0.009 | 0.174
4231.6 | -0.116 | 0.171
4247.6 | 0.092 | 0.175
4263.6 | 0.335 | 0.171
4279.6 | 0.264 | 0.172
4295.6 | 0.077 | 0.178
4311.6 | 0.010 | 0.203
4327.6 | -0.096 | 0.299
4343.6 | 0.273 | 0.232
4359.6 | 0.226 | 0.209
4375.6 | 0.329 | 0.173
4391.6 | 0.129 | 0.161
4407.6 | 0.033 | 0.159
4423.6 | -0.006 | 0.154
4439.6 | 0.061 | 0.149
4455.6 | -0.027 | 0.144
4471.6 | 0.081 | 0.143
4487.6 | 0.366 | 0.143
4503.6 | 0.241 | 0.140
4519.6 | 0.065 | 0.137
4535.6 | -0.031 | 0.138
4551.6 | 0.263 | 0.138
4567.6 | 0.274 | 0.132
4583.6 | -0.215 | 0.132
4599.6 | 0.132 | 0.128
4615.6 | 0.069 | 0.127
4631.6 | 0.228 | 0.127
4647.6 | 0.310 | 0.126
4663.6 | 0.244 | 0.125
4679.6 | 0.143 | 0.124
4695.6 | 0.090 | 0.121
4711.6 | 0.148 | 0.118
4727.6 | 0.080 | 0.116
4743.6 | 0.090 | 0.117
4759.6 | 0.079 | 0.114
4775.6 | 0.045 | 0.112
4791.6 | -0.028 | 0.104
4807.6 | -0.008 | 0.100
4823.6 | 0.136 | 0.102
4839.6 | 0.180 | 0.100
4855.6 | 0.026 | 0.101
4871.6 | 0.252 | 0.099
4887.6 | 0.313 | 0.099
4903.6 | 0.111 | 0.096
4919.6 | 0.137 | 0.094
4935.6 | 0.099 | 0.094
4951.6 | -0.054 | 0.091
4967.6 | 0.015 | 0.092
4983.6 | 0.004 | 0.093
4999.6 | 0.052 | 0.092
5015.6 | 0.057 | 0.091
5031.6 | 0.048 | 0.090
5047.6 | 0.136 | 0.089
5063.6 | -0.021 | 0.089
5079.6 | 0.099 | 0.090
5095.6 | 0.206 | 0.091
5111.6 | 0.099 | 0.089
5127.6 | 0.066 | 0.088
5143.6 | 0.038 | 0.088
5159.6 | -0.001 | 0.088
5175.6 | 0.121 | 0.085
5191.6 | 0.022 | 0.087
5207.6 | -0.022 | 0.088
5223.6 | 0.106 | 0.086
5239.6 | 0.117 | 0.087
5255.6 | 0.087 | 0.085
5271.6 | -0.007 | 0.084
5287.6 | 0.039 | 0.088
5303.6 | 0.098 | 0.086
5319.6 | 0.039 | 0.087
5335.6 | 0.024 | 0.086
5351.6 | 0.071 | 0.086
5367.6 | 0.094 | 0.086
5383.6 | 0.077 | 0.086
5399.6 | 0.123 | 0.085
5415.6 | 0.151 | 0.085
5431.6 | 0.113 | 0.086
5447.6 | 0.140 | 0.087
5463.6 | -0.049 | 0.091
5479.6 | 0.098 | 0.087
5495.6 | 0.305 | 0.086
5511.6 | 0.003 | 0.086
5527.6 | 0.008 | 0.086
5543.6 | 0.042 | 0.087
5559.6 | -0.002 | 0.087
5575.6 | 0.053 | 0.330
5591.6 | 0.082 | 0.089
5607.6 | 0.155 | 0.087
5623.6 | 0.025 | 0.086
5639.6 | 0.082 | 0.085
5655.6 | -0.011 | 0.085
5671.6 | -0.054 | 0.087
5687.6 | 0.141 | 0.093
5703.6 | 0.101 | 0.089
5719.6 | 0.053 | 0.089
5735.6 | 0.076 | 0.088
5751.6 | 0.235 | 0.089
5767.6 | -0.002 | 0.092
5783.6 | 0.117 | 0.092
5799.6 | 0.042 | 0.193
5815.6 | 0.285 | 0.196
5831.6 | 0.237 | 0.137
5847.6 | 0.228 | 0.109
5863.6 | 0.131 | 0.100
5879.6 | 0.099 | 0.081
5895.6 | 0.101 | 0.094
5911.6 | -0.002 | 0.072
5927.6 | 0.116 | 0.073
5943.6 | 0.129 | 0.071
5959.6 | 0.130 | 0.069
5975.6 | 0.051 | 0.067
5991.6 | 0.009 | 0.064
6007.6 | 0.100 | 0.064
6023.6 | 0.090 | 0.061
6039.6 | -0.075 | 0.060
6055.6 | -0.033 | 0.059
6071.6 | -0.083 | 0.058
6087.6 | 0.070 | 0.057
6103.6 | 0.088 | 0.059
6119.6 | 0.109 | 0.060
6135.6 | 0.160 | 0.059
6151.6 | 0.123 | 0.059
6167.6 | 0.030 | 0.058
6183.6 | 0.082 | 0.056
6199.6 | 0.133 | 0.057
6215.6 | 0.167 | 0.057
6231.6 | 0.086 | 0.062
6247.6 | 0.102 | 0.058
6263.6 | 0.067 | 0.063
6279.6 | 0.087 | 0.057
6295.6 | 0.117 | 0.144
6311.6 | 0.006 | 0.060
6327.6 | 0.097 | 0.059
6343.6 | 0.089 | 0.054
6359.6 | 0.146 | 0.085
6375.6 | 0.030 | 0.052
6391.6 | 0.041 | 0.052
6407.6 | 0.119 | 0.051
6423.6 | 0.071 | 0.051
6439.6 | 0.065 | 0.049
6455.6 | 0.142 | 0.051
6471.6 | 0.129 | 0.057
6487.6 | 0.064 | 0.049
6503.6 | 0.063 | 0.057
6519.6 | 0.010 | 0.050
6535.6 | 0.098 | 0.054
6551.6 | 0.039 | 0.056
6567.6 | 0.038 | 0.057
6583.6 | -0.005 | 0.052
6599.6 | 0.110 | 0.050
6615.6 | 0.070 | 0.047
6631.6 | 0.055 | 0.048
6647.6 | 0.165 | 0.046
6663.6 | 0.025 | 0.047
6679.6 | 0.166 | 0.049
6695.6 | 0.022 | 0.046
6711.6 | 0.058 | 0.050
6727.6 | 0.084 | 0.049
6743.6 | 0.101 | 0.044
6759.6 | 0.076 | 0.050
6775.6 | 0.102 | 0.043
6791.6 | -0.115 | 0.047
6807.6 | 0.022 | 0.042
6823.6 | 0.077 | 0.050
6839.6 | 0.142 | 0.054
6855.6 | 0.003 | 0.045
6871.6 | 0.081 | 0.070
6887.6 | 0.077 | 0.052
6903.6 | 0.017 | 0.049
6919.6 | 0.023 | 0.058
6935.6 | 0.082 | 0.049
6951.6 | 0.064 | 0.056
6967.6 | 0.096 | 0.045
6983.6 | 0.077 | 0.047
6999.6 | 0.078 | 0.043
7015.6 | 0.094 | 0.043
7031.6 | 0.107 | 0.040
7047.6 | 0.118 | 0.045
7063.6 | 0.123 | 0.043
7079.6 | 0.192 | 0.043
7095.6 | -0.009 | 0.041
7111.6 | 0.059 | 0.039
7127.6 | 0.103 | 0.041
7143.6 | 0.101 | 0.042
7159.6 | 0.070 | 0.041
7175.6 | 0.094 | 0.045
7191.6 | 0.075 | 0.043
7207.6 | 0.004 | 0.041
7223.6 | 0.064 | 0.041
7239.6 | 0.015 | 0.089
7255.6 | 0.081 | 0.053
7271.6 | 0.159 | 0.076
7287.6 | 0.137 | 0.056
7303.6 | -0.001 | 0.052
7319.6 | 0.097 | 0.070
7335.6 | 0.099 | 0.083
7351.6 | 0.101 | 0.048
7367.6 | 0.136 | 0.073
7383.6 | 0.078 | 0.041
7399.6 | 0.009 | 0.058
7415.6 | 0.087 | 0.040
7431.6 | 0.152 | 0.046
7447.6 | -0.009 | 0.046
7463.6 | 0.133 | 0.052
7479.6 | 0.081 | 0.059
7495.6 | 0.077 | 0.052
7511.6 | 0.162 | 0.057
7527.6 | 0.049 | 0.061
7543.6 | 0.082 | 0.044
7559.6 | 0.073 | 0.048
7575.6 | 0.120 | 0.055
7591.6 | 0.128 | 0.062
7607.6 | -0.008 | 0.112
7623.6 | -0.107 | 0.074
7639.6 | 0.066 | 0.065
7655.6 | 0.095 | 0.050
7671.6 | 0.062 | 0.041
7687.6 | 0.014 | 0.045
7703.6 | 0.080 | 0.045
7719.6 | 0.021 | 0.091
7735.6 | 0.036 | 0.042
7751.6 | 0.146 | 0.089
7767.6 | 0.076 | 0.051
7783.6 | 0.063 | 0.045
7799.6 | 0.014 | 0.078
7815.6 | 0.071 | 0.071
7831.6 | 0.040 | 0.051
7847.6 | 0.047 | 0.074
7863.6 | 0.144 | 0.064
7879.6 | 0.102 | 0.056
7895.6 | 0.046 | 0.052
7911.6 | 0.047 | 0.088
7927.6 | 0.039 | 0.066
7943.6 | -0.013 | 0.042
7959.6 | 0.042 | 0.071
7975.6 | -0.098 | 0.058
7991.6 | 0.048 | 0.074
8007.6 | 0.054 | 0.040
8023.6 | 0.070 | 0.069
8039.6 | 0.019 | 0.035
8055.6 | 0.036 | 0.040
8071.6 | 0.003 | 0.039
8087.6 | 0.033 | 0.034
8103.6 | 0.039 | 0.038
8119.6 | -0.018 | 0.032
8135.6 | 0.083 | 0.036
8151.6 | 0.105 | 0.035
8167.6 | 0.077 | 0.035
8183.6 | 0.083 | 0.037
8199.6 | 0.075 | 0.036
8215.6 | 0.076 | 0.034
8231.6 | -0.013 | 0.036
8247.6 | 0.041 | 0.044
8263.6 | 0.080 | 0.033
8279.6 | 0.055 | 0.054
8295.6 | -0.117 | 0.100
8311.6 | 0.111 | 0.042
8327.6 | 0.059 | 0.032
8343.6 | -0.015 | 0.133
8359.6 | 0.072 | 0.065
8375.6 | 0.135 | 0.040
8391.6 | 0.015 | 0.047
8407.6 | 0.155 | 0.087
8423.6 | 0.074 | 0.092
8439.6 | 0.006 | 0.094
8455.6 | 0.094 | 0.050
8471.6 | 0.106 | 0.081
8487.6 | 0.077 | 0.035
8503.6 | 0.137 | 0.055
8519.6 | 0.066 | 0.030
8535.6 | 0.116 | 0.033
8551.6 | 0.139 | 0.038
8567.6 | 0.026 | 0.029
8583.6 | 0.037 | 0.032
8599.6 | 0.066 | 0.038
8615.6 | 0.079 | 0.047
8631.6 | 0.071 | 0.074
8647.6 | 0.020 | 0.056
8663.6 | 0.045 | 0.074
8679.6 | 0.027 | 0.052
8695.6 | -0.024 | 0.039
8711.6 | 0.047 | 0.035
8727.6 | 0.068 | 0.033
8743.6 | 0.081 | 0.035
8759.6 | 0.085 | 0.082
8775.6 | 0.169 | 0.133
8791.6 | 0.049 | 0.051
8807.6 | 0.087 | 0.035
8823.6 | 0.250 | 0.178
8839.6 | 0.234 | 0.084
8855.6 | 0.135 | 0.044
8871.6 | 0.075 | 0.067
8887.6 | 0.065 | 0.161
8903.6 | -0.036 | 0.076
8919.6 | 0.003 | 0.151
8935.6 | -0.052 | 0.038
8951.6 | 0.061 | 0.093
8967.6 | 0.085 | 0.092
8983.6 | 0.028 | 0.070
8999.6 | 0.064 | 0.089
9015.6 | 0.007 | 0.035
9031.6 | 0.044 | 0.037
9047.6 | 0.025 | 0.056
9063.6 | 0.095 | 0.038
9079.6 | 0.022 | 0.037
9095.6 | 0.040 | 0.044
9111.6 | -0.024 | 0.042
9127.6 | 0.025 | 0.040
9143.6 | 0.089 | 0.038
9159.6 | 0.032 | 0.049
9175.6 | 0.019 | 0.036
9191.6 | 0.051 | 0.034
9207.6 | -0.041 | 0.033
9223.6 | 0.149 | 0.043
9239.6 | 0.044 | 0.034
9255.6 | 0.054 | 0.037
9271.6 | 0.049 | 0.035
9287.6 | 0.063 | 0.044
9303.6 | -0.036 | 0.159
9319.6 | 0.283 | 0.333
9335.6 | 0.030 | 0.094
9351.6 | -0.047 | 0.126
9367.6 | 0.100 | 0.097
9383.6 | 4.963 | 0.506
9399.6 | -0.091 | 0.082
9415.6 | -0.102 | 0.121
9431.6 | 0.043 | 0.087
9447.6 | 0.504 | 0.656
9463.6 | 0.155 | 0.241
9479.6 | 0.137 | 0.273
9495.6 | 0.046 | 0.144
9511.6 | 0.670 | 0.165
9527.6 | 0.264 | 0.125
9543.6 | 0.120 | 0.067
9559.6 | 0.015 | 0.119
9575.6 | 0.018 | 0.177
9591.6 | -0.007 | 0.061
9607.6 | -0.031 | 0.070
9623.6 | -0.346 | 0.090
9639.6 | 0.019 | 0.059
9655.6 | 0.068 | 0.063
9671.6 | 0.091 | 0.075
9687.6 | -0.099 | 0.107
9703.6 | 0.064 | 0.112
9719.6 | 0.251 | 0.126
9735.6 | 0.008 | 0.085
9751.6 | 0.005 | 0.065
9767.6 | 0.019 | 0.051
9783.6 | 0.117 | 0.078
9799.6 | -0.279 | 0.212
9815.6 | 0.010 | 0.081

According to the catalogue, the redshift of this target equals 1.55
